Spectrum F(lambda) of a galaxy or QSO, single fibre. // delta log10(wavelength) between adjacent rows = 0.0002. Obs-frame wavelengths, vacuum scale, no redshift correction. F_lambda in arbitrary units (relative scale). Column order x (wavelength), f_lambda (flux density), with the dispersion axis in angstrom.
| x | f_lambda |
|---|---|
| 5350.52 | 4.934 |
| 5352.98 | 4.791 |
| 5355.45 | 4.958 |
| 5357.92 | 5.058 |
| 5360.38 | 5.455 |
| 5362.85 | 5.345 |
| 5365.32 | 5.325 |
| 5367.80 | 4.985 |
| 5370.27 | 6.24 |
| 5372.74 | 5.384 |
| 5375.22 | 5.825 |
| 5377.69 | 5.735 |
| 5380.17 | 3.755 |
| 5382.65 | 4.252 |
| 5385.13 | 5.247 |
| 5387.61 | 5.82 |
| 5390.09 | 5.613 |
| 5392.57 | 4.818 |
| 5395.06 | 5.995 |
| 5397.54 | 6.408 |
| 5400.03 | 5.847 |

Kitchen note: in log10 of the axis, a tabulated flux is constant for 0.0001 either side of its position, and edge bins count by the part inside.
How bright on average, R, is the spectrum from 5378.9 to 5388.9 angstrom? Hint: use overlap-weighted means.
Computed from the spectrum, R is 4.77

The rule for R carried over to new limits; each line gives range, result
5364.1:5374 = 5.48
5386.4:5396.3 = 5.56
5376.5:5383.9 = 4.57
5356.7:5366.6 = 5.29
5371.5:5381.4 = 5.18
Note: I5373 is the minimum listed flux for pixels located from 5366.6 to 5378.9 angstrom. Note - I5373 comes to 4.985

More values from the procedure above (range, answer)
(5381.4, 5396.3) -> 4.252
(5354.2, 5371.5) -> 4.958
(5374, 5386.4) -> 3.755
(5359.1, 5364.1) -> 5.345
